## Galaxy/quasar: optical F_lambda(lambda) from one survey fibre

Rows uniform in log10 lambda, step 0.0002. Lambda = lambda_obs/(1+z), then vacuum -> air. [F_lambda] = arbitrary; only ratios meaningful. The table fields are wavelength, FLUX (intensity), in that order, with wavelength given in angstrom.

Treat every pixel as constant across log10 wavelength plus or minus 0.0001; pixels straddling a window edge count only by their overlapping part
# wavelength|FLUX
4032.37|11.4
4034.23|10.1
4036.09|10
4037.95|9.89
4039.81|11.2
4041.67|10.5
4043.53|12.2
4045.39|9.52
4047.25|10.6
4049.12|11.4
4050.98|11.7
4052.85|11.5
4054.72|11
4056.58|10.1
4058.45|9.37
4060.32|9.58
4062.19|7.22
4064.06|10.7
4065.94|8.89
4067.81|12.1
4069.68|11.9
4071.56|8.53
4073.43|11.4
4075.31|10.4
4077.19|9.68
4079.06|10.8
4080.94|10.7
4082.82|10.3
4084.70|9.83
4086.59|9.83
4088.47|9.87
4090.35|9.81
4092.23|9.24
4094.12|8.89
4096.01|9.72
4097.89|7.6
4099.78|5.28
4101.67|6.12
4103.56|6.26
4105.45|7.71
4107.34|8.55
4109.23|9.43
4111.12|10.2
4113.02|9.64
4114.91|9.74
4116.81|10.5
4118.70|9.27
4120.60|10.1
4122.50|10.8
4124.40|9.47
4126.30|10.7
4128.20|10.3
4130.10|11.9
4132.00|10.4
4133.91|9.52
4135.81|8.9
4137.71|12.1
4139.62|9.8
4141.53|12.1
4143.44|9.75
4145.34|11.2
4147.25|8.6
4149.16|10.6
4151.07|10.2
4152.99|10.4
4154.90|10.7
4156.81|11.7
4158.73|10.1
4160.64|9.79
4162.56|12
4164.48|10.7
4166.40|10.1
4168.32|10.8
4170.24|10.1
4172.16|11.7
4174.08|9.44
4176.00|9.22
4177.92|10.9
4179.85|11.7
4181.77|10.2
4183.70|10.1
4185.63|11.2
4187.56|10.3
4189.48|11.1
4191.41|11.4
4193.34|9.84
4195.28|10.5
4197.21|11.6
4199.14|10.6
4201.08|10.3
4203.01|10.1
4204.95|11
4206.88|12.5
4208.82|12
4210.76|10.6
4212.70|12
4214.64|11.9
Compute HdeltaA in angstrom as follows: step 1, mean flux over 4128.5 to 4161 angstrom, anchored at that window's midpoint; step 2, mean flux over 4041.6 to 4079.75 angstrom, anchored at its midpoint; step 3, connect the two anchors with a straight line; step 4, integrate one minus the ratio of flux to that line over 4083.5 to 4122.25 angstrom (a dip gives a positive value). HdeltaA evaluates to 5.7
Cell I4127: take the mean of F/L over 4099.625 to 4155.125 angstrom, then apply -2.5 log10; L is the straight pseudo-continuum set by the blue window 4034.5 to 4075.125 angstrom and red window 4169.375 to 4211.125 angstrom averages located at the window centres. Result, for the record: 0.09 mag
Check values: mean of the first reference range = 10.4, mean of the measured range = 9.73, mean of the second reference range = 10.8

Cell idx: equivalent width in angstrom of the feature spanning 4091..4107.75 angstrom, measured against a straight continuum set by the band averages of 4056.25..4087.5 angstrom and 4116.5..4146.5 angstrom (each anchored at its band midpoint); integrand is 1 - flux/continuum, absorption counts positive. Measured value 4.1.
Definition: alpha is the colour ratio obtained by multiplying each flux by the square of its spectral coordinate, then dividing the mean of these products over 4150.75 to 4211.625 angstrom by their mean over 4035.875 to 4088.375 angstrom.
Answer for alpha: 1.09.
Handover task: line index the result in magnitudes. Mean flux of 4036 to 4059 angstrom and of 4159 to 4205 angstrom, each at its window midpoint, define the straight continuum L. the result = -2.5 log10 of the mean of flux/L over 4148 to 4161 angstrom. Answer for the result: 0.01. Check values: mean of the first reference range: 10.7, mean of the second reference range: 10.6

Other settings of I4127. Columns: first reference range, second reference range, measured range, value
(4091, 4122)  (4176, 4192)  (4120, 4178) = -0.07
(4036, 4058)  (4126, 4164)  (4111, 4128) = 0.06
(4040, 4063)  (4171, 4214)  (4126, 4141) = 0.02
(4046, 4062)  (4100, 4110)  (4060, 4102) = -0.08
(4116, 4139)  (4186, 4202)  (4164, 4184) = 0.01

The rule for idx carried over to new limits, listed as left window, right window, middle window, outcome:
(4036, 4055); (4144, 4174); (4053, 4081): 1.68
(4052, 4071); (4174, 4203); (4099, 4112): 3.35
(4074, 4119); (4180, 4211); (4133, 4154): -0.69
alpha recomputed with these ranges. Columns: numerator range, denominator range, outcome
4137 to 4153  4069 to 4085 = 1.04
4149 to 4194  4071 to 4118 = 1.20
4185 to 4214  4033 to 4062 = 1.13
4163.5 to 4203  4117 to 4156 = 1.05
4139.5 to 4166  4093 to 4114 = 1.33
